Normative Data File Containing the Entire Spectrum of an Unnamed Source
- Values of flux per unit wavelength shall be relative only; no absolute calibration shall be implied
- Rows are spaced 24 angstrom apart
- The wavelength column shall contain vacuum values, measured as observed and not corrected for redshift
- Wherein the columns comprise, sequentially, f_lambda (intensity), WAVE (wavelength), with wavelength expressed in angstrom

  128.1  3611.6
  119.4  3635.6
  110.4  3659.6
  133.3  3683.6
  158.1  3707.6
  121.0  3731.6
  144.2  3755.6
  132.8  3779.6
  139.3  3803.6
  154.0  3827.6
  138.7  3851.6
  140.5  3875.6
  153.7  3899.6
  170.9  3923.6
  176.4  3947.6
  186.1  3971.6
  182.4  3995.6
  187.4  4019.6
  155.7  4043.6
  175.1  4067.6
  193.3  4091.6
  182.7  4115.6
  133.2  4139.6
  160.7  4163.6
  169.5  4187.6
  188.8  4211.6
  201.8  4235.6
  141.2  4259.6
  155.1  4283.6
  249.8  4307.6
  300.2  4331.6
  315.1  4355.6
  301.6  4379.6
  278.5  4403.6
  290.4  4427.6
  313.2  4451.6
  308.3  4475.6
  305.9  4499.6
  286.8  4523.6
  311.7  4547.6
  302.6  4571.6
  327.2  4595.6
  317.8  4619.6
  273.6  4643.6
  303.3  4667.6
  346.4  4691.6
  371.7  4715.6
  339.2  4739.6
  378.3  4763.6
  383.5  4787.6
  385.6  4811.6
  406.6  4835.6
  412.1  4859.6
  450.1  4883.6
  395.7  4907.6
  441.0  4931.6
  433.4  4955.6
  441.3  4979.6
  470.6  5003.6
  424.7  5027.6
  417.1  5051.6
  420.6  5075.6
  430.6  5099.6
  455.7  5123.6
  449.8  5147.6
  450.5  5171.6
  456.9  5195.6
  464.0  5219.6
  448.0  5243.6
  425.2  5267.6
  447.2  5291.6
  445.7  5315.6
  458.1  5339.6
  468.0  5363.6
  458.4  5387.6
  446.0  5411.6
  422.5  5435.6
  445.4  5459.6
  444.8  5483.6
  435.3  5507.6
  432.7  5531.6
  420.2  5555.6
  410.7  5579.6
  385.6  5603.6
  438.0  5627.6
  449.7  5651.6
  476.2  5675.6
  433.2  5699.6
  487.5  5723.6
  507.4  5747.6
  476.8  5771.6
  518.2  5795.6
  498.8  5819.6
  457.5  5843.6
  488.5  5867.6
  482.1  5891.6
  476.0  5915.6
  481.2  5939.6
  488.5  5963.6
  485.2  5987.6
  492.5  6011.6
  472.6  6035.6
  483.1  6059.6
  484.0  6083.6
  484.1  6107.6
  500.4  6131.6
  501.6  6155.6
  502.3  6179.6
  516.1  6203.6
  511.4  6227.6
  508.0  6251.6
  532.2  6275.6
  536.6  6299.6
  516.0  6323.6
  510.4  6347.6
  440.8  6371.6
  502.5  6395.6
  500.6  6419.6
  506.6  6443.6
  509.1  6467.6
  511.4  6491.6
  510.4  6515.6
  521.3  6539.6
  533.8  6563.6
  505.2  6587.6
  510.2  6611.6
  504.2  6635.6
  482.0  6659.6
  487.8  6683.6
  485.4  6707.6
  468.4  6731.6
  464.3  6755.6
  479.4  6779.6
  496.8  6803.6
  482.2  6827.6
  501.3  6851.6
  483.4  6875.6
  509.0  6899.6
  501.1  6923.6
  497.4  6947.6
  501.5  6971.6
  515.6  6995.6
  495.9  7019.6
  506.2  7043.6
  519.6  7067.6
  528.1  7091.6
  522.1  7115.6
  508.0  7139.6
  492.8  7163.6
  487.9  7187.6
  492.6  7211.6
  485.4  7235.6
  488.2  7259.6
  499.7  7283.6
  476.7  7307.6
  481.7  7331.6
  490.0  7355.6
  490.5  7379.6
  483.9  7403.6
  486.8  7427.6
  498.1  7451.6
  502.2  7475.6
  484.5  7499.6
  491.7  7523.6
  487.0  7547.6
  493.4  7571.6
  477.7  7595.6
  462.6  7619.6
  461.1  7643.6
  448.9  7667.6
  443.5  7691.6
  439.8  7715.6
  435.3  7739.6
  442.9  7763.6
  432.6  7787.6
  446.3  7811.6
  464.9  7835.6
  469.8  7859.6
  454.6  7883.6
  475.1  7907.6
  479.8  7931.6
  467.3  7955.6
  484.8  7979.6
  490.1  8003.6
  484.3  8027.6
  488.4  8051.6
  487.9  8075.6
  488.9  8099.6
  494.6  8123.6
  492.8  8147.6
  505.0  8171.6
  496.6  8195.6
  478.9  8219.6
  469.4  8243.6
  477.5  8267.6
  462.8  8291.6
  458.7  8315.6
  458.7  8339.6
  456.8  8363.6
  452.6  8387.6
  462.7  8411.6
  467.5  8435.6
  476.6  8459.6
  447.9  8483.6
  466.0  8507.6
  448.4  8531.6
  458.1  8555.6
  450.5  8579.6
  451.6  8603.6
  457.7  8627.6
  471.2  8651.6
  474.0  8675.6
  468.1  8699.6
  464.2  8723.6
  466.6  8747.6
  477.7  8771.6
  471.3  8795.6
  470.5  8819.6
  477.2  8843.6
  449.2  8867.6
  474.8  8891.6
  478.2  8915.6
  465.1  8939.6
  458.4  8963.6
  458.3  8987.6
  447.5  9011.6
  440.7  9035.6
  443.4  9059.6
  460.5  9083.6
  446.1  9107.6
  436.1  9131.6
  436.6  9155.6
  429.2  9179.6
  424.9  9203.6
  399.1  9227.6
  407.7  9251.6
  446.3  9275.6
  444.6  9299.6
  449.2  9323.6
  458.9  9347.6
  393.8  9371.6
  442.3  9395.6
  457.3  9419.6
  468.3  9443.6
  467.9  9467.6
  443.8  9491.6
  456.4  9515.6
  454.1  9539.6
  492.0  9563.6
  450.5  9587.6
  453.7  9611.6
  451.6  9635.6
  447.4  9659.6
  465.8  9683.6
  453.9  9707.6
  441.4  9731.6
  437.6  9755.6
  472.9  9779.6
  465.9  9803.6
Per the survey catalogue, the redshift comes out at 0.08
